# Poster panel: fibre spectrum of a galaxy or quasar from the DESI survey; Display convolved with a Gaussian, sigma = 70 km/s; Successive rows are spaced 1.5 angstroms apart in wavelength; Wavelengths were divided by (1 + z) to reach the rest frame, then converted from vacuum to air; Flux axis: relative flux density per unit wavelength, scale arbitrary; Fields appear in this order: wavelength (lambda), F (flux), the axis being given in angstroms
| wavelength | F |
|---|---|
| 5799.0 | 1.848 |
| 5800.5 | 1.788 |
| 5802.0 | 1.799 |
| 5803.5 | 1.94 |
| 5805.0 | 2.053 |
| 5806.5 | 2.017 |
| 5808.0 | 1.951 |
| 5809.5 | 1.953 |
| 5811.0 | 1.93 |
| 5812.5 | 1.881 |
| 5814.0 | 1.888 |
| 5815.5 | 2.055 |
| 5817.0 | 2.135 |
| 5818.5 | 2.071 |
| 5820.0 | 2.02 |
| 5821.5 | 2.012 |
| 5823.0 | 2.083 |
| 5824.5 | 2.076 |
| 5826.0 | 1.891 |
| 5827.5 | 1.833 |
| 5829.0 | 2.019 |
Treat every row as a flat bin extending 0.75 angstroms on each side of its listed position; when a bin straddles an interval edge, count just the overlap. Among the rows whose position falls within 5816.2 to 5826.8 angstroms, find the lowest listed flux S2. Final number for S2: 1.891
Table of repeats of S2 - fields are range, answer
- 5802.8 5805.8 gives 1.94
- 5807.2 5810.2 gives 1.951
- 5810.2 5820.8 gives 1.881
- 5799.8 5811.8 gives 1.788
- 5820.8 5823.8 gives 2.012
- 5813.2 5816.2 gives 1.888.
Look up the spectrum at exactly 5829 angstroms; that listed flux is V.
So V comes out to 2.019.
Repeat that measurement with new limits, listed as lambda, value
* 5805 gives 2.053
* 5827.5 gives 1.833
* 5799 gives 1.848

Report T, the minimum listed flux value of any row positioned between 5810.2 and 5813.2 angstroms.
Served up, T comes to 1.881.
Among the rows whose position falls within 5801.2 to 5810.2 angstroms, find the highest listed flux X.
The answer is 2.053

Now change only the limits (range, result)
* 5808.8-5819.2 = 2.135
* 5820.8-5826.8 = 2.083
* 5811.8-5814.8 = 1.888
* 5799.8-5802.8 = 1.799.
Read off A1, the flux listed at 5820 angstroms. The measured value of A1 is 2.02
